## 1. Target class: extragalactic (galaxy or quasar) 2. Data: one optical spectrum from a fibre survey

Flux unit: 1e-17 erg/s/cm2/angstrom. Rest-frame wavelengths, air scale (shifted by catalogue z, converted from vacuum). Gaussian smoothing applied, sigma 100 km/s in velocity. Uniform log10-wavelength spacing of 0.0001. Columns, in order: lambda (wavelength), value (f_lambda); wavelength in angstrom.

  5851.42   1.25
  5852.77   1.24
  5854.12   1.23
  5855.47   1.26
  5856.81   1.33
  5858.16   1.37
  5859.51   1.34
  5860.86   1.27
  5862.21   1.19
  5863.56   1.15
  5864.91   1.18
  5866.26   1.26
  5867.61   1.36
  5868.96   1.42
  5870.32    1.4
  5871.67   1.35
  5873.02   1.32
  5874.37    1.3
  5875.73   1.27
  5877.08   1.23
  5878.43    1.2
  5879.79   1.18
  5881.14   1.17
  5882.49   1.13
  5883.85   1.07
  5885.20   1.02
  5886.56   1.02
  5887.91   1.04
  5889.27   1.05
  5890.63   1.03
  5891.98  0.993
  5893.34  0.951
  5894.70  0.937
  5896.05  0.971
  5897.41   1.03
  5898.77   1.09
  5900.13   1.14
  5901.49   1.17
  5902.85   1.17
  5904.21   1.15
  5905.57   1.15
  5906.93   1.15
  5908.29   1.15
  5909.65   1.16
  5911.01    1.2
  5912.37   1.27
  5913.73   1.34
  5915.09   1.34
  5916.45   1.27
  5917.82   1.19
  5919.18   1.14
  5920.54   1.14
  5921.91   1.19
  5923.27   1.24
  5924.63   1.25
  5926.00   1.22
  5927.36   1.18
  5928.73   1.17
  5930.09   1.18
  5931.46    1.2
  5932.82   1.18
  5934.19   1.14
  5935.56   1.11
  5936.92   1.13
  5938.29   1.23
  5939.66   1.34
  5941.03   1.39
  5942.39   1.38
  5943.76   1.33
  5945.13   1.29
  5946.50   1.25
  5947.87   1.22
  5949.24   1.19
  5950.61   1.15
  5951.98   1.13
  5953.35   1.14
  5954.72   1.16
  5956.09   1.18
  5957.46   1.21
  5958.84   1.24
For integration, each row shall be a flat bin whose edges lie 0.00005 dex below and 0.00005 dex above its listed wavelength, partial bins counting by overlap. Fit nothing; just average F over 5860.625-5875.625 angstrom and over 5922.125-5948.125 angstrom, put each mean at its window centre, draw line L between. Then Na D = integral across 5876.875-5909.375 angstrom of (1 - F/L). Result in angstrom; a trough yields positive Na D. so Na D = 4.6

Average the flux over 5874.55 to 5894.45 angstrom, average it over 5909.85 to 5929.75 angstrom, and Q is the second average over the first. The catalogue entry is 1.11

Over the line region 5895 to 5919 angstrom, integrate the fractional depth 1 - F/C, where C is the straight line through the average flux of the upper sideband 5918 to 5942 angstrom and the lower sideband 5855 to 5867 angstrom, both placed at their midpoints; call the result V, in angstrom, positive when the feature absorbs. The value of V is 1.1 angstrom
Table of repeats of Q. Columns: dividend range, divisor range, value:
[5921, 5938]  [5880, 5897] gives 1.14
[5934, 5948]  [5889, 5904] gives 1.20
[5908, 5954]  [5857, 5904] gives 1.04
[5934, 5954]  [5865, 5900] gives 1.07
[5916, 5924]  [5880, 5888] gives 1.10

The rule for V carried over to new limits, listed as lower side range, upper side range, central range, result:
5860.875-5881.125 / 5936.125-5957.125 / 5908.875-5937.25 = 1.0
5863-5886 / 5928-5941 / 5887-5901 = 2.3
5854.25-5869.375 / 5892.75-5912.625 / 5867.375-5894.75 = 0.9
